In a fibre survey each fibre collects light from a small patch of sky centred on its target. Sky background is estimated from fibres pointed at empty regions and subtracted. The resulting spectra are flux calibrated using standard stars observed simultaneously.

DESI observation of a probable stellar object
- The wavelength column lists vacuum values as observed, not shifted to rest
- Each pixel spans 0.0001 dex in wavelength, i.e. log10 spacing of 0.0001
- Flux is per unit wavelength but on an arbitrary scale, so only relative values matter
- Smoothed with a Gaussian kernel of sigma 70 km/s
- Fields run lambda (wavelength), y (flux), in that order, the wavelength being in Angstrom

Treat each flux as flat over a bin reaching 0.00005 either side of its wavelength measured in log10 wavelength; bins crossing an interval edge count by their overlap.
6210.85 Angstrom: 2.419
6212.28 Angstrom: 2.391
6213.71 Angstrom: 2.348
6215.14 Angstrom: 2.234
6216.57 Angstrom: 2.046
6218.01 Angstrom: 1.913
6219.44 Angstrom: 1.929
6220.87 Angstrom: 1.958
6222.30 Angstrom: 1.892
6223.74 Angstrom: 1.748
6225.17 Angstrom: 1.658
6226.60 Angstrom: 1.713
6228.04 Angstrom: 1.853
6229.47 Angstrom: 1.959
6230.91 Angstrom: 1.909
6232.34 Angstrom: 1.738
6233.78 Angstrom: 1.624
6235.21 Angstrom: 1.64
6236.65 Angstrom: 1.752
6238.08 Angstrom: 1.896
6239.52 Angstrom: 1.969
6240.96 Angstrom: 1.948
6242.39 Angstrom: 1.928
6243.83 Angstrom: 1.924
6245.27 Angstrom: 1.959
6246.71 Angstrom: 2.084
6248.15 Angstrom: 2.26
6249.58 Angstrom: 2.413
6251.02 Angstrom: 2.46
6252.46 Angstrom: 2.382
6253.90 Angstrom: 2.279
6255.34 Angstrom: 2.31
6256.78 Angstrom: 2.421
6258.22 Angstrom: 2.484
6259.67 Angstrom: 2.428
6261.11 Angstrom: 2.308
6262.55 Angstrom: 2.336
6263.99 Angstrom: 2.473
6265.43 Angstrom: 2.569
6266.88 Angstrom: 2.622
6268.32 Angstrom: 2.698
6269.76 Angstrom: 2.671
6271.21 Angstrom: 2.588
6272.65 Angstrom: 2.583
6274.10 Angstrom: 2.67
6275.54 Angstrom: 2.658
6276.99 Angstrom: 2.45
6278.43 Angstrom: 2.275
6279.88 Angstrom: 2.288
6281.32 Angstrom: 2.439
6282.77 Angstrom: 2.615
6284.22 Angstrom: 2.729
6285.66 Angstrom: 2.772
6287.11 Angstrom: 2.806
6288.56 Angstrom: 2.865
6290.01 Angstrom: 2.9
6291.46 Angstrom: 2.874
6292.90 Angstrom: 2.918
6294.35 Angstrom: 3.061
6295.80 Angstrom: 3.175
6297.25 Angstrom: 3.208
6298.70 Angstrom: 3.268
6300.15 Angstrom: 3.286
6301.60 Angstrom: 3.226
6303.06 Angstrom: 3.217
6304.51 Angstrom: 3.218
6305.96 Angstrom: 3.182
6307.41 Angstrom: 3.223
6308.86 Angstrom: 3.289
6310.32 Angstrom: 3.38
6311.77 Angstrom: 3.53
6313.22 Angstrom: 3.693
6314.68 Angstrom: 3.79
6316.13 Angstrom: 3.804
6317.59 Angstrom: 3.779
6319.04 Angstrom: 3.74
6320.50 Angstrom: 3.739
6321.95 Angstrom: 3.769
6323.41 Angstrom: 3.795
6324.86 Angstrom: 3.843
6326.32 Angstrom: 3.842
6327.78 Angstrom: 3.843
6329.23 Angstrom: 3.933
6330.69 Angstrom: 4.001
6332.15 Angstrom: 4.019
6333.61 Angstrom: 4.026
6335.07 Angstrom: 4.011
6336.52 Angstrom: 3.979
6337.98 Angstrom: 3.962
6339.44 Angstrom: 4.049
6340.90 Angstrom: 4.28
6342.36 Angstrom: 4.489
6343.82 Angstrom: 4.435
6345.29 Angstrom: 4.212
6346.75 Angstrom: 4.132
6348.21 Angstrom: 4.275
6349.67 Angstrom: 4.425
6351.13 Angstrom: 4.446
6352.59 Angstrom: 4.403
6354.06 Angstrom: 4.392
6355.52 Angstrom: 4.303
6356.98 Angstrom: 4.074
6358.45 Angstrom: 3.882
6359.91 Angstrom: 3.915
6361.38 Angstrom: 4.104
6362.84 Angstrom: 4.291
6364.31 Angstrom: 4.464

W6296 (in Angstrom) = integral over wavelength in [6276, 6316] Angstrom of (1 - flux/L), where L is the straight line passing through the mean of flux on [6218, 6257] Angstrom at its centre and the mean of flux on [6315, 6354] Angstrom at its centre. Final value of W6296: 2.54 Angstrom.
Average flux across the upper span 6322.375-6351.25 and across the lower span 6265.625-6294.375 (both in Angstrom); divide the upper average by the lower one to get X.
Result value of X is 1.5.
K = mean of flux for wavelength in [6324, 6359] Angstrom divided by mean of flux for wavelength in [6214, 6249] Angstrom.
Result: 2.17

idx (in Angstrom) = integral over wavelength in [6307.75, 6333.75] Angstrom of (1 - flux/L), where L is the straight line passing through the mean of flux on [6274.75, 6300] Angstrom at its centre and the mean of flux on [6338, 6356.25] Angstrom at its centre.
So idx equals -0.8 Angstrom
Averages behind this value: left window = 2.79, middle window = 3.75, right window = 4.31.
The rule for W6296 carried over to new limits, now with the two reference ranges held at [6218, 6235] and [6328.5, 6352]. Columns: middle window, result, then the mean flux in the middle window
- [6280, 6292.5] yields 1.3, 2.73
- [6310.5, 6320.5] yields -0.1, 3.7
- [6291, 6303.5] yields 0.5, 3.14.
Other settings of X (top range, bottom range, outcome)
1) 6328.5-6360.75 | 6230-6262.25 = 1.98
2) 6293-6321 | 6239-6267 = 1.49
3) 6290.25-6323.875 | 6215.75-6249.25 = 1.79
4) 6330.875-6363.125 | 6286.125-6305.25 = 1.36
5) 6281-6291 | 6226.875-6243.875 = 1.49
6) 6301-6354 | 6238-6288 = 1.61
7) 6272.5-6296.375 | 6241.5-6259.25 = 1.21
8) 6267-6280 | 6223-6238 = 1.45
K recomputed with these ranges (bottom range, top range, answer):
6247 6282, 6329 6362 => 1.70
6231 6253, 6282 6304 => 1.50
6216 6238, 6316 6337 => 2.13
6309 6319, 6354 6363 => 1.13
